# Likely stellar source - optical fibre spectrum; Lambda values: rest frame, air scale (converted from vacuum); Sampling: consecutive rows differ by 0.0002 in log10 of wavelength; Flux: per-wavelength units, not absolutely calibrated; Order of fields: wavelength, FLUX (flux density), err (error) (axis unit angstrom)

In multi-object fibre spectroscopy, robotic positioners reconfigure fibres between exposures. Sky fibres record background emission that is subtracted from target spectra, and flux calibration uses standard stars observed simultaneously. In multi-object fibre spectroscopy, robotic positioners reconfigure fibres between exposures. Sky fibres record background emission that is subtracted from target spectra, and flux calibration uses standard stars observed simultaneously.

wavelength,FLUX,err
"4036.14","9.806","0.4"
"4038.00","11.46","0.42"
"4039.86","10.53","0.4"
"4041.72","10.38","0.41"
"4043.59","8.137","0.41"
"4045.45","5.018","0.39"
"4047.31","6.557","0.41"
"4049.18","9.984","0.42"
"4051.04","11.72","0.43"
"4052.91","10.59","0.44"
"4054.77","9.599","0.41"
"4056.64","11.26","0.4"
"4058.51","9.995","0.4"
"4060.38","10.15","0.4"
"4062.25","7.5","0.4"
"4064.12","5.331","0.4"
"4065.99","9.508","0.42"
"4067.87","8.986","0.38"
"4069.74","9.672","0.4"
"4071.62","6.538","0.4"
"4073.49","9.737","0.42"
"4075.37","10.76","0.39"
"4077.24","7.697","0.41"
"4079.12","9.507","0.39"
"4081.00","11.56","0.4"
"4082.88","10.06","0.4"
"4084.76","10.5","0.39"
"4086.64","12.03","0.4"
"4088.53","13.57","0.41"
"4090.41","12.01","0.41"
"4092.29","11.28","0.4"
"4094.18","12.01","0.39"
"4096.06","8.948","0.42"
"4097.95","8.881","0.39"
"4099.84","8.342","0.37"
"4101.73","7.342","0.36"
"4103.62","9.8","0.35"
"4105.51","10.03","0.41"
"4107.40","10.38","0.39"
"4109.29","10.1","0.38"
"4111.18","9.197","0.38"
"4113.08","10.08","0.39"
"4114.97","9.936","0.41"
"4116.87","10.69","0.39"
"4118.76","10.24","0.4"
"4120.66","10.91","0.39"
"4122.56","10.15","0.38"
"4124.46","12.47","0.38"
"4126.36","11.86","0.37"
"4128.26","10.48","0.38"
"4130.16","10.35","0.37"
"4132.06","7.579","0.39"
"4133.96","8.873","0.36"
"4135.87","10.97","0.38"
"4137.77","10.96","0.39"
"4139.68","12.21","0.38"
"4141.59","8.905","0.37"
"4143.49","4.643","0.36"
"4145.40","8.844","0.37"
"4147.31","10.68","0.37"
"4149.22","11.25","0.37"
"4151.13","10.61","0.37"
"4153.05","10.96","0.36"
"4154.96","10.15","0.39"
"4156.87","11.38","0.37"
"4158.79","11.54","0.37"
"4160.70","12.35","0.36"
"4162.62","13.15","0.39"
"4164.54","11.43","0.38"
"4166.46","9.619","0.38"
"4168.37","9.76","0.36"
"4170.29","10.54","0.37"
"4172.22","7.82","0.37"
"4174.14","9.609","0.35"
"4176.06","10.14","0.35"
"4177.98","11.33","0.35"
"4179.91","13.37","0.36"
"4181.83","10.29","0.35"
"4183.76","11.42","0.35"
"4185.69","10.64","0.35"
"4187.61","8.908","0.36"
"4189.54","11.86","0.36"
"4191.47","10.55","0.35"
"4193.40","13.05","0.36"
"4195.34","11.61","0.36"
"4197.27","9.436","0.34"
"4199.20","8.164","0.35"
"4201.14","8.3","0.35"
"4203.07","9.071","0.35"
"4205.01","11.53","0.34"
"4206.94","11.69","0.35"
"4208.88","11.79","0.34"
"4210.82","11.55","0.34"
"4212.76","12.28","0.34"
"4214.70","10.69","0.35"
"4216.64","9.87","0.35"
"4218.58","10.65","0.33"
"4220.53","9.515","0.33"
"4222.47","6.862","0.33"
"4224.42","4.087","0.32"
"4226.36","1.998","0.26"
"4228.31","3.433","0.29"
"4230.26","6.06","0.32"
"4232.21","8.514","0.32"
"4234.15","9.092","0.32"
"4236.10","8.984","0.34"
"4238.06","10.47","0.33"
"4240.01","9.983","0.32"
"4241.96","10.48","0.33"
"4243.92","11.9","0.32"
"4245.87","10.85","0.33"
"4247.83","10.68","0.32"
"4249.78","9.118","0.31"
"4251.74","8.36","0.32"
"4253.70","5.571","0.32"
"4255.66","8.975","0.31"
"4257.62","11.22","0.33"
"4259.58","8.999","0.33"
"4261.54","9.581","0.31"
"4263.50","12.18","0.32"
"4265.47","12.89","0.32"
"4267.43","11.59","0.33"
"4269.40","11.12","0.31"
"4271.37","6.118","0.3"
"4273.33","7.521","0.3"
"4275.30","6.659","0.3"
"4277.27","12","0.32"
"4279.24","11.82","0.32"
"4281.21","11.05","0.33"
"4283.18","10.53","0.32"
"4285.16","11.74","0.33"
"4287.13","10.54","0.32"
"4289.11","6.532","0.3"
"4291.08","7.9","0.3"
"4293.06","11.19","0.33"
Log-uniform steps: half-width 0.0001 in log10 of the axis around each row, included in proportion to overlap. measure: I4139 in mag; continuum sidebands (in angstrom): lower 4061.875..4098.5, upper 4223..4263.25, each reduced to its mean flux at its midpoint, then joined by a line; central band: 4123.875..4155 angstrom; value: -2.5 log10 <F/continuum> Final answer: -0.08 mag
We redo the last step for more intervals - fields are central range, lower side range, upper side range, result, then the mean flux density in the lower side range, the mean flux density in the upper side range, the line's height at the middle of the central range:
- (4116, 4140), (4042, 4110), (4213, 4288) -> -0.114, 9.59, 9.29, 9.5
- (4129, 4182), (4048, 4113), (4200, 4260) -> -0.096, 9.83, 9.11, 9.47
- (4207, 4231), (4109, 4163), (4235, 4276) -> 0.183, 10.4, 9.7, 9.9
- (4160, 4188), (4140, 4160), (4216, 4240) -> -0.160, 10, 7.53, 9.24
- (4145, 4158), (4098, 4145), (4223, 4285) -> -0.104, 9.82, 9.12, 9.66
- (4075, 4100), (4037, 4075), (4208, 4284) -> -0.152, 9.16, 9.36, 9.19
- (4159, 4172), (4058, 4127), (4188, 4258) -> -0.143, 9.93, 9.37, 9.62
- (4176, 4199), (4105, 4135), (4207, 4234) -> -0.218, 10.2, 8.39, 8.99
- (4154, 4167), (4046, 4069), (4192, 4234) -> -0.246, 9.2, 9.07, 9.11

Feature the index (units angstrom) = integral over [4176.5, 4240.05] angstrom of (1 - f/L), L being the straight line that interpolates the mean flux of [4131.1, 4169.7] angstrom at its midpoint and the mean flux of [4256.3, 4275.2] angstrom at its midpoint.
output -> 3.3 angstrom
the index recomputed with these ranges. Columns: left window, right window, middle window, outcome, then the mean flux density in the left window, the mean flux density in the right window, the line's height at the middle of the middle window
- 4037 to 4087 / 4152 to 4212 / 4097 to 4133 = 0.2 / 9.41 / 10.7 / 10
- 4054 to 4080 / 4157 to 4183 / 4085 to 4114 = -2.1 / 9.01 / 10.9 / 9.6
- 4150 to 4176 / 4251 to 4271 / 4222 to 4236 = 5.9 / 10.7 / 9.95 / 10.2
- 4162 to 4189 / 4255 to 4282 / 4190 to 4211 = -0.3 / 10.6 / 10.1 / 10.4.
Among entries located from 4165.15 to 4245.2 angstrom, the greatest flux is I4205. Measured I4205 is 13.37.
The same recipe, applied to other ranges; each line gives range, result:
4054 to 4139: 13.57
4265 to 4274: 12.89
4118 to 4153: 12.47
